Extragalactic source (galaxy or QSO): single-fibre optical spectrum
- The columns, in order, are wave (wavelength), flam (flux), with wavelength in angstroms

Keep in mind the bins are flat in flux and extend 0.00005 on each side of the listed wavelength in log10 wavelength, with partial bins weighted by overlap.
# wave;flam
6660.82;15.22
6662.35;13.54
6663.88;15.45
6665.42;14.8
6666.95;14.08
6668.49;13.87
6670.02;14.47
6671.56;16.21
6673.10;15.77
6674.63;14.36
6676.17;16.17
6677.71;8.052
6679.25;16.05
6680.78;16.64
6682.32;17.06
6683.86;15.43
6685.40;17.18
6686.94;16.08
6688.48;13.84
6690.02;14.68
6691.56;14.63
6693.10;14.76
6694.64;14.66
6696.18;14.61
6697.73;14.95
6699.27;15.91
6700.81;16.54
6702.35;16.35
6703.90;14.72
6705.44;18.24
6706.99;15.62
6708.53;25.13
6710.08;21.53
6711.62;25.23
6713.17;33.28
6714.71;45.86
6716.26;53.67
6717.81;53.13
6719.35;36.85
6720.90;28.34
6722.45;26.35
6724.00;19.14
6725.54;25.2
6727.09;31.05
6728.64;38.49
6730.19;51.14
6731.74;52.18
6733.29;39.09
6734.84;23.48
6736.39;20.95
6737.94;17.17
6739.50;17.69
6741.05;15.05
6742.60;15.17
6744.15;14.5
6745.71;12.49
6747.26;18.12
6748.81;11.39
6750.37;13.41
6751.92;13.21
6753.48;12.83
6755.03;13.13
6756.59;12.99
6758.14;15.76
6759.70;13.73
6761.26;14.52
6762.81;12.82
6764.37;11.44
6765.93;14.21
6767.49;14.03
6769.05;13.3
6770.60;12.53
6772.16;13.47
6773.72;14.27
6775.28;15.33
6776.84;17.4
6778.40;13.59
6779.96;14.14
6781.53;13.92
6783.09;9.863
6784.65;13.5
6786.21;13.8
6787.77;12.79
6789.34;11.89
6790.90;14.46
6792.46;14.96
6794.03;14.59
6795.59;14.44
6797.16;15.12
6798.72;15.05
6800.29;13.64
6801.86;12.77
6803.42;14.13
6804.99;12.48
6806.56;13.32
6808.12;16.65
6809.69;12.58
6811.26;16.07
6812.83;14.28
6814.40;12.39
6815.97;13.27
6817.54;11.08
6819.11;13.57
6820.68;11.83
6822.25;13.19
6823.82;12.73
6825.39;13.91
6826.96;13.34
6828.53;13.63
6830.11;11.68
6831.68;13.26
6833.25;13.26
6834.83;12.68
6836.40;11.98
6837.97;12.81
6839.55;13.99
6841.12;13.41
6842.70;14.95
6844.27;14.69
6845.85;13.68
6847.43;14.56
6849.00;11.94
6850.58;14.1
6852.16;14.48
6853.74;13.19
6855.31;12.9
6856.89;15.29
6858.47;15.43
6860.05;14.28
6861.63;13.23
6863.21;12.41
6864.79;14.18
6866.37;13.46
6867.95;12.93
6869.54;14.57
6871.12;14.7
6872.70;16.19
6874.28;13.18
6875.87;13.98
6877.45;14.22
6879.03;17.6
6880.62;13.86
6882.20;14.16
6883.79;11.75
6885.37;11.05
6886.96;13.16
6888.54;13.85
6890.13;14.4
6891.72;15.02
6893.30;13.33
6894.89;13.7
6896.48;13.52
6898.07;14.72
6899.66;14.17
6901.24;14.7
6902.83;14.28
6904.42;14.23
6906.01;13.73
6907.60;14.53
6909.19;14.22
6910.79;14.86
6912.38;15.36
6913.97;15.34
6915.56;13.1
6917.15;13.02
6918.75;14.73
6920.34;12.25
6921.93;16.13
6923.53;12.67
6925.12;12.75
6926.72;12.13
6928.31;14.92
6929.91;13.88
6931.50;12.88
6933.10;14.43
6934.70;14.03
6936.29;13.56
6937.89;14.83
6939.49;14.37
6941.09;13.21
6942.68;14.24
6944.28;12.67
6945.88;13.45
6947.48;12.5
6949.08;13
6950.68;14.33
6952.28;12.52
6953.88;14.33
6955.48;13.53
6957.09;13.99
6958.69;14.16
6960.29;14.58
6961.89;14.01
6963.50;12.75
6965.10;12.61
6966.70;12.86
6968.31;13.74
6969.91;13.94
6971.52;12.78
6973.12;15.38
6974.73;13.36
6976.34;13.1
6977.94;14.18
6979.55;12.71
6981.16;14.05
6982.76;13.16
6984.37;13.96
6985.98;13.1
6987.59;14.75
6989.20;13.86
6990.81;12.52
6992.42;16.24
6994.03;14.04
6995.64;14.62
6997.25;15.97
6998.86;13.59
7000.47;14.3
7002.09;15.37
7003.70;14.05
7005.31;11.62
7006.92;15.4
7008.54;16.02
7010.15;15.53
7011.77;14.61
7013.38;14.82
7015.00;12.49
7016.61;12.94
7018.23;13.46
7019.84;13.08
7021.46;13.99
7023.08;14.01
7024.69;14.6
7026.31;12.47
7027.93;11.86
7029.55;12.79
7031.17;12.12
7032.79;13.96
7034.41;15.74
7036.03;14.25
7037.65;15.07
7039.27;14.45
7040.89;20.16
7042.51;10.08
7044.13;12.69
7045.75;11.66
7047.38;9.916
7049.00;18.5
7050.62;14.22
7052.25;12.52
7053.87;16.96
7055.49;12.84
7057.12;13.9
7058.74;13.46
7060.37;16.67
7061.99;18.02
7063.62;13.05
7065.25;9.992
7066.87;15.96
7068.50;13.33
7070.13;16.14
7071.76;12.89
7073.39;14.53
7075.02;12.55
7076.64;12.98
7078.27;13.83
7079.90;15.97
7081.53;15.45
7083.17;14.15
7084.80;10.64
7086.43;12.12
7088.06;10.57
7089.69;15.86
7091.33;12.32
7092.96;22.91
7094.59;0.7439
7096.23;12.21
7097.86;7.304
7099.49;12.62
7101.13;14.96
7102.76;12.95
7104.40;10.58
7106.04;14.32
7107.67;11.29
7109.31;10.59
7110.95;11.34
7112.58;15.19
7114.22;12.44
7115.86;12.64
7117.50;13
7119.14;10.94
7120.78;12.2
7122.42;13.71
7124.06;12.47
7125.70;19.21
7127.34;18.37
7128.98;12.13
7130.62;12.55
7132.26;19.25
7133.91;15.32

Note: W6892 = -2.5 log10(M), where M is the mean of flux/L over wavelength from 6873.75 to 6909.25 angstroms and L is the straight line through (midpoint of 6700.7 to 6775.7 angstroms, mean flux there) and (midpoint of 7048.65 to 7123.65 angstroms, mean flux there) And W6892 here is 0.29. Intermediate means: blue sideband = 22.2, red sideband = 13.3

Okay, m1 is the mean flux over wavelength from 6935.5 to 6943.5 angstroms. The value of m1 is 14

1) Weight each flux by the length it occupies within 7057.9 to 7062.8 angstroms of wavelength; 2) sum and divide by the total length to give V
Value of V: 16.1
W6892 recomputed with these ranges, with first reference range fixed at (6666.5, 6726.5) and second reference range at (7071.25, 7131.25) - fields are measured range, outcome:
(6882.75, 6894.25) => 0.27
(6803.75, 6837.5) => 0.36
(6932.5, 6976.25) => 0.16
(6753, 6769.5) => 0.39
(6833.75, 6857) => 0.30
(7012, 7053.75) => 0.04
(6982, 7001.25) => 0.07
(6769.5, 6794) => 0.36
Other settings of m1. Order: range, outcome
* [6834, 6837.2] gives 12.4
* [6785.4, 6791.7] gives 13.3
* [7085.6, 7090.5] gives 12.9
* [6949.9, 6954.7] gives 13.7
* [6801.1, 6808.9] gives 13.9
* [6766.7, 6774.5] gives 13.5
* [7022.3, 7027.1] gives 13.7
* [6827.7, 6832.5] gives 12.9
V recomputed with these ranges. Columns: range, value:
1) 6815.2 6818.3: 12.2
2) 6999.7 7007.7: 14.1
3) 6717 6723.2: 36.3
